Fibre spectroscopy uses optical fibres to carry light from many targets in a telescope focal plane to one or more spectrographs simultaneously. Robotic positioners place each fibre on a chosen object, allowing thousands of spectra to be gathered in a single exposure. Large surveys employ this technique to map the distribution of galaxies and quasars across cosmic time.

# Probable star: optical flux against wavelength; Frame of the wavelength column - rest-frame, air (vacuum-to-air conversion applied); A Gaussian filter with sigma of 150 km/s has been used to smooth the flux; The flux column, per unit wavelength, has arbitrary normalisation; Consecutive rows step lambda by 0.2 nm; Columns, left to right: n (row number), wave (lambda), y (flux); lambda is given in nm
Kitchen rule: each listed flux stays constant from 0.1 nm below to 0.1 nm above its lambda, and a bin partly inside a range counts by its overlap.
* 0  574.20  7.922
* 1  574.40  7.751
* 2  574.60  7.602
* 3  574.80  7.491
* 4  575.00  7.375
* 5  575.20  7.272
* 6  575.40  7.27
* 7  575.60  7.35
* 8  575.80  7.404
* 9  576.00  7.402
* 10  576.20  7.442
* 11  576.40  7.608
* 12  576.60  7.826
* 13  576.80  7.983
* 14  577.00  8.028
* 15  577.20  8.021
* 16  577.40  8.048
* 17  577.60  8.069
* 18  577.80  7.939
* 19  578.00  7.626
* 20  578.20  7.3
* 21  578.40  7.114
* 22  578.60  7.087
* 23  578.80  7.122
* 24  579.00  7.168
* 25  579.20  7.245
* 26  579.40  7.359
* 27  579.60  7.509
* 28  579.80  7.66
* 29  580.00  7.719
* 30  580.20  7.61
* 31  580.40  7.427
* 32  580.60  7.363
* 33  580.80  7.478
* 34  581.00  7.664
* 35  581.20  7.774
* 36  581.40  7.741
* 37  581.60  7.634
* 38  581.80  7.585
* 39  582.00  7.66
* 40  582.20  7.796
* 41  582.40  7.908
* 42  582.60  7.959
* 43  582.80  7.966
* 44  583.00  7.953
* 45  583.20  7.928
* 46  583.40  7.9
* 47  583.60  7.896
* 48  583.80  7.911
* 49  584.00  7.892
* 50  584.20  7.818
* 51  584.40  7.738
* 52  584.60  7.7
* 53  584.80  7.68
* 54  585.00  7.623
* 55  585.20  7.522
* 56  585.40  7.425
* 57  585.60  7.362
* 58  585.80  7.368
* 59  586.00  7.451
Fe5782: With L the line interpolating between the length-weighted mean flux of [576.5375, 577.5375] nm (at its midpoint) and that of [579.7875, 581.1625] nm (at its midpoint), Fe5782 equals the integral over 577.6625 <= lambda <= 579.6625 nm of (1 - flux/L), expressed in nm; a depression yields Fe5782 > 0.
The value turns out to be 0.11 nm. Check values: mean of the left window 7.99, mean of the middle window 7.36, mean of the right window 7.56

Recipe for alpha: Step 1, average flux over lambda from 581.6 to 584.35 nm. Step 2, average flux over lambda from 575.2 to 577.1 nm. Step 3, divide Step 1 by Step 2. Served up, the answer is 1.0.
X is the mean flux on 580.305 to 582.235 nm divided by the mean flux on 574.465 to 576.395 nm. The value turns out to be 1.0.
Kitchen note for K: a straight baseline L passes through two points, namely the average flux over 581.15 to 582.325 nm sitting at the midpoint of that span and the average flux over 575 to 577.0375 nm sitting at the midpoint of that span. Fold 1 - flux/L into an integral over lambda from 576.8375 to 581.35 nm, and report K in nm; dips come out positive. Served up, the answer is 0.03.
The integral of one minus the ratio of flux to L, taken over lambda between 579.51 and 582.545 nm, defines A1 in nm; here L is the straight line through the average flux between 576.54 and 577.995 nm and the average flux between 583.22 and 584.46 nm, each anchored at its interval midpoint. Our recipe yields 0.10 nm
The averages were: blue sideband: 7.97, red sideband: 7.87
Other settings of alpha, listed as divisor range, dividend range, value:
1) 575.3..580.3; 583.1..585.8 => 1.02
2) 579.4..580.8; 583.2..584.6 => 1.04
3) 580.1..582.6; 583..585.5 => 1.01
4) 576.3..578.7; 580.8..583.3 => 1.01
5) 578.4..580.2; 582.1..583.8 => 1.08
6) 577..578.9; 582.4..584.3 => 1.04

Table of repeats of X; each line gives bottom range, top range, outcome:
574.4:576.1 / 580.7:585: 1.05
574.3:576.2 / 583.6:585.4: 1.04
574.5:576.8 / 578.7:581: 0.99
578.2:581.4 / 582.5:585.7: 1.05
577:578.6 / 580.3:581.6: 0.98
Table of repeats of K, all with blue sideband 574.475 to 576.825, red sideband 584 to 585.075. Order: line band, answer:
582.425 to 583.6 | -0.04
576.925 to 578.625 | -0.04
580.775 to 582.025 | 0.00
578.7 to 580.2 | 0.04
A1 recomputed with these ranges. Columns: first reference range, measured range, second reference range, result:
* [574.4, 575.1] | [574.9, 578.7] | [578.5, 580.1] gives -0.07 nm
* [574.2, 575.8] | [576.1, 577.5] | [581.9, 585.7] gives -0.06 nm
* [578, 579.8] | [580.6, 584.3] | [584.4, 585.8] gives -0.18 nm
